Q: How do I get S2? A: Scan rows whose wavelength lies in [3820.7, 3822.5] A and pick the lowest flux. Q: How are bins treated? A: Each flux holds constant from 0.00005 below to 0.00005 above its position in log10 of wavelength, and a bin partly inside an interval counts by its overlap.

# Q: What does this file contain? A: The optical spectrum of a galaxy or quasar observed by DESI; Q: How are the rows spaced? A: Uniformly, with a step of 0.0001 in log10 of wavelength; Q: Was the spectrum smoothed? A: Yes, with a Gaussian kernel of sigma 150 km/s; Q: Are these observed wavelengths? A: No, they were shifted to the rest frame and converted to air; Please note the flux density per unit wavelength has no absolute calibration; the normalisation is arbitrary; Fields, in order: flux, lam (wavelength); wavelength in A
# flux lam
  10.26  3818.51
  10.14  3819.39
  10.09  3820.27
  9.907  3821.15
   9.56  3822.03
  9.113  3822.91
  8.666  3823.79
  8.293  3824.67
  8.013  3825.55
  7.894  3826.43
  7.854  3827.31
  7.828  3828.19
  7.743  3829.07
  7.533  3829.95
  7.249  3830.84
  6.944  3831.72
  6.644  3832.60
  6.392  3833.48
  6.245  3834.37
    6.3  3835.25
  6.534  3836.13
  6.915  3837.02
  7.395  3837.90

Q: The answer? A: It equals 9.56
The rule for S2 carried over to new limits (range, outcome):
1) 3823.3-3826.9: 7.894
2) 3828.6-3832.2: 6.944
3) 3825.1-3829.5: 7.743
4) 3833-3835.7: 6.245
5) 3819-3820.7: 10.09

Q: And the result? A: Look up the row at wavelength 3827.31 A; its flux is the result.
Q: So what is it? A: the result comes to 7.854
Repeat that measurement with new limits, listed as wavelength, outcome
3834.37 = 6.245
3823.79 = 8.666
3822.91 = 9.113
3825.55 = 8.013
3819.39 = 10.14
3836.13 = 6.534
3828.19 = 7.828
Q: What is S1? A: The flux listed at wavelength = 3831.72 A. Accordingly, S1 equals 6.944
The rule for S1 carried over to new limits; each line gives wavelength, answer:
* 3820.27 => 10.09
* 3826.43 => 7.894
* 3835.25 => 6.3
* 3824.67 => 8.293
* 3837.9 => 7.395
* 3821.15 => 9.907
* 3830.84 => 7.249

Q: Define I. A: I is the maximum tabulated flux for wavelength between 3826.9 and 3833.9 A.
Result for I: 7.854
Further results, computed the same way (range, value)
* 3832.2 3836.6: 6.644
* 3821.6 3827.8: 9.56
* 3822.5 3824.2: 9.113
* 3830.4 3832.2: 7.249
